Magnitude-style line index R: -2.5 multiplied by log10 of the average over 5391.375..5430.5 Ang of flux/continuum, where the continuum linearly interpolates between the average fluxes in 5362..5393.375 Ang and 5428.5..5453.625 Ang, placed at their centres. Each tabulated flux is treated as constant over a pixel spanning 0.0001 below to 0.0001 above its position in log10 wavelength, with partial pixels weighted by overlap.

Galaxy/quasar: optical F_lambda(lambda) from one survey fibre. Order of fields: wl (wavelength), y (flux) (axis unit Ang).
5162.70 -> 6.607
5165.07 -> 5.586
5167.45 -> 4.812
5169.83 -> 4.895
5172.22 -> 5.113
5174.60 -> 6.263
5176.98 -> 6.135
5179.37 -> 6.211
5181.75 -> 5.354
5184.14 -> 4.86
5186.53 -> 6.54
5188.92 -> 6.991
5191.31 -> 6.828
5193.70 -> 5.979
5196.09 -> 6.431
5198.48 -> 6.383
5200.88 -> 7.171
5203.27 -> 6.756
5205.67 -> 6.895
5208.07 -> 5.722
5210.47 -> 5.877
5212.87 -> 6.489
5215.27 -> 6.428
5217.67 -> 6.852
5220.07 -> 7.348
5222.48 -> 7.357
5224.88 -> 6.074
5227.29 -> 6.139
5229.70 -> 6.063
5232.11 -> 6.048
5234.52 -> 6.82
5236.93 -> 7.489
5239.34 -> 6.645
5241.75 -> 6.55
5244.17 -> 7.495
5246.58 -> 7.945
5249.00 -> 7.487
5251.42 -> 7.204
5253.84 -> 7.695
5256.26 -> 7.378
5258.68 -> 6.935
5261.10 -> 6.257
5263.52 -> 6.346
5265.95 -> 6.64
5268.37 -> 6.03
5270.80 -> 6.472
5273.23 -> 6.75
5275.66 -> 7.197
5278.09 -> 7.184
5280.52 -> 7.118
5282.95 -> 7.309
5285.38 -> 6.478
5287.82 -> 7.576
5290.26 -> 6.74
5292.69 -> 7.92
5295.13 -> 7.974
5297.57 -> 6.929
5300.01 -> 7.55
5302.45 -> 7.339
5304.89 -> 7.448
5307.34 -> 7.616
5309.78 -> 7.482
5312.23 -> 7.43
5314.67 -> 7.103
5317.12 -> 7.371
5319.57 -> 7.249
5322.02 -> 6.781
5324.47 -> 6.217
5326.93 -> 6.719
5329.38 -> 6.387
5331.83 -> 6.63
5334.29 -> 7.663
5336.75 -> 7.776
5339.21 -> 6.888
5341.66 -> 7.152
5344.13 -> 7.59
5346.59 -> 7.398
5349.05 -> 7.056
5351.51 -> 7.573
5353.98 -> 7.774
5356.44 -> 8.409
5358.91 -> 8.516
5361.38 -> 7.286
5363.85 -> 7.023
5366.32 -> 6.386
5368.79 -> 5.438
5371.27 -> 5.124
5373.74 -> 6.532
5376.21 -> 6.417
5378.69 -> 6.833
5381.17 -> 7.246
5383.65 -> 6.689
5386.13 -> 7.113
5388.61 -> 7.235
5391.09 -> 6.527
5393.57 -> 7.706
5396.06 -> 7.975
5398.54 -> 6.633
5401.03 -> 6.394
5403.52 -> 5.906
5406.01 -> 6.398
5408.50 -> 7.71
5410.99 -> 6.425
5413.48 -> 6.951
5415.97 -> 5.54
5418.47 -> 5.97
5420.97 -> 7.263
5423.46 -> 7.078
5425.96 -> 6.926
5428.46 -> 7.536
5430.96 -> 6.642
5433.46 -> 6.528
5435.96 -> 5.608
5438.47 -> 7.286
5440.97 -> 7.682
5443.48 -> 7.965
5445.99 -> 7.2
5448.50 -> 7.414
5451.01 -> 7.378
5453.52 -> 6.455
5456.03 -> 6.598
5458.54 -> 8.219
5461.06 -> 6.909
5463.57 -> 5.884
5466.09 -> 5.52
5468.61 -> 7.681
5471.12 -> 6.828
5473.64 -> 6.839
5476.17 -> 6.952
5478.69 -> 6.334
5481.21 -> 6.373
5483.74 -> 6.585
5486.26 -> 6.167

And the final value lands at 0.004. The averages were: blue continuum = 6.6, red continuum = 7.07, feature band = 6.82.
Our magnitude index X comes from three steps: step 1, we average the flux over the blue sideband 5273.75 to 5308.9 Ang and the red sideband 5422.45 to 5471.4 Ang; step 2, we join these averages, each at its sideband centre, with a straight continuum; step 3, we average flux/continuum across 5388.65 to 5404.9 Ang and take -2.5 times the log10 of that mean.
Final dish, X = 0.03 mag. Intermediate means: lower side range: 7.3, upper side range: 6.97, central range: 6.88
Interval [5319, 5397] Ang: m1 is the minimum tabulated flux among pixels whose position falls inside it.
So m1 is 5.124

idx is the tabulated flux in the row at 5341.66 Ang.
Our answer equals 7.152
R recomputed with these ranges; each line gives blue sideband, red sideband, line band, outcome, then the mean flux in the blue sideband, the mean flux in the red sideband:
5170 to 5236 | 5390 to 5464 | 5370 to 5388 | 0.031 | 6.32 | 6.9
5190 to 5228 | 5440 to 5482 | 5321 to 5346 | -0.038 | 6.55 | 6.96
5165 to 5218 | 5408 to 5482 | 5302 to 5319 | -0.147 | 6.11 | 6.85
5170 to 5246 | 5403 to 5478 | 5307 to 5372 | -0.072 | 6.42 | 6.85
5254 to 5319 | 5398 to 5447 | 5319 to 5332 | 0.060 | 7.11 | 6.78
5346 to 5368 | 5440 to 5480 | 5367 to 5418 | 0.104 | 7.45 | 6.98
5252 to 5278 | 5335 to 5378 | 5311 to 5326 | -0.008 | 6.8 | 7.08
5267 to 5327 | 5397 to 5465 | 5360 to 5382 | 0.079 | 7.13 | 6.84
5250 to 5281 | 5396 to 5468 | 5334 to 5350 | -0.078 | 6.86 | 6.82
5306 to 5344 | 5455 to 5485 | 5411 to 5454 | -0.012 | 7.11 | 6.73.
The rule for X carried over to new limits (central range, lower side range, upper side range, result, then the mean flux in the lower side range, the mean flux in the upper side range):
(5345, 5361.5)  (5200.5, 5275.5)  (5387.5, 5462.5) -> -0.13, 6.76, 6.93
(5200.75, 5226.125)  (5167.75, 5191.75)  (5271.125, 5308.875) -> -0.06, 5.85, 7.26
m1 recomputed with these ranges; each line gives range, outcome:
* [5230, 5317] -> 6.03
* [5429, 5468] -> 5.52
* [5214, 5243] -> 6.048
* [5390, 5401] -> 6.527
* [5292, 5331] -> 6.217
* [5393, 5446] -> 5.54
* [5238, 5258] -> 6.55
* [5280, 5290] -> 6.478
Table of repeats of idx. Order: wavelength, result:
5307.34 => 7.616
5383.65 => 6.689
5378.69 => 6.833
